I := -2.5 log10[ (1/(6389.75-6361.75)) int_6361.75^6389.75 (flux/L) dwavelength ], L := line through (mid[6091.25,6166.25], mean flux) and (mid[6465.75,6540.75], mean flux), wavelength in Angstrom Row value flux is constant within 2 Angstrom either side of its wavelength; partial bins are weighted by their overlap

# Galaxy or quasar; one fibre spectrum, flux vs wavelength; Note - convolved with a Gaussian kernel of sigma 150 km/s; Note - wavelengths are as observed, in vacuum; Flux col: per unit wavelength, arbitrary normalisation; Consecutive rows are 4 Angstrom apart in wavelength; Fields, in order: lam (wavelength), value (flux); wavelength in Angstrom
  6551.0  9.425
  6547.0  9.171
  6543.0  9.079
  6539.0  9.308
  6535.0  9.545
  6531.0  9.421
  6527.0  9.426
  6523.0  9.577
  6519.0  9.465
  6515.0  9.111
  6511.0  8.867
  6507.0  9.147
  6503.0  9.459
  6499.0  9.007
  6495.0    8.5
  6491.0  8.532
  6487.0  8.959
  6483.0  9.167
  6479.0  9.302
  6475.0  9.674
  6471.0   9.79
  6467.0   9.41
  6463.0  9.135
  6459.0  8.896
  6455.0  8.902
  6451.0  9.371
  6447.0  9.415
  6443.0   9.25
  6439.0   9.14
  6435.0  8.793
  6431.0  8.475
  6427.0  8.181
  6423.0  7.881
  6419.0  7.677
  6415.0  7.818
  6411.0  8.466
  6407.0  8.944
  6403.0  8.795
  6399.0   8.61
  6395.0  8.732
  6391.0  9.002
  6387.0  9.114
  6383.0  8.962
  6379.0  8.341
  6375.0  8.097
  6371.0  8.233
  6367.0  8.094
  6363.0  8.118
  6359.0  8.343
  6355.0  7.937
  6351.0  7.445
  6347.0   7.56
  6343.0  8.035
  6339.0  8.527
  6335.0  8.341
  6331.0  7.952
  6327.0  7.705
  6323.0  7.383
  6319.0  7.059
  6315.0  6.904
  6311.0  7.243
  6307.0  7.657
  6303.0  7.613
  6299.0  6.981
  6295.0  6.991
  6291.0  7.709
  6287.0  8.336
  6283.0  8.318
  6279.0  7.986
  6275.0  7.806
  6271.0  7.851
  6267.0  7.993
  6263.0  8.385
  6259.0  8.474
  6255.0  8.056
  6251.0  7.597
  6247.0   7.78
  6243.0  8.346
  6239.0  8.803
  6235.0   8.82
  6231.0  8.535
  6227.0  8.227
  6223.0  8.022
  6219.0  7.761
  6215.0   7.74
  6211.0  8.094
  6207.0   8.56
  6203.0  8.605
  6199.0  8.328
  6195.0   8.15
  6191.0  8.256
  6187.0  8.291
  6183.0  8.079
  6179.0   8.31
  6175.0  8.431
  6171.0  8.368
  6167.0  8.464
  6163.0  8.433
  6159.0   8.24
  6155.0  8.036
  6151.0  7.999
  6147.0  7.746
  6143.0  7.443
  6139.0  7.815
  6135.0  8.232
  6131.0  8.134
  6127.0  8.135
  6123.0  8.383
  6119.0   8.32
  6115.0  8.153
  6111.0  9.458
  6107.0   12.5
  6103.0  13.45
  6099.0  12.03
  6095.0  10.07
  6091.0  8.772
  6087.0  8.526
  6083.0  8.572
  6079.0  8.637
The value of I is 0.089 mag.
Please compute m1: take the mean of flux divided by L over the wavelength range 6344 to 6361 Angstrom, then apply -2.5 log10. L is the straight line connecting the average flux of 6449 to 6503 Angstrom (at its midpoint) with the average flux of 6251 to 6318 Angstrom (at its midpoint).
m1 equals 0.056 mag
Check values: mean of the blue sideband 7.75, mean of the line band 7.83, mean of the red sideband 9.14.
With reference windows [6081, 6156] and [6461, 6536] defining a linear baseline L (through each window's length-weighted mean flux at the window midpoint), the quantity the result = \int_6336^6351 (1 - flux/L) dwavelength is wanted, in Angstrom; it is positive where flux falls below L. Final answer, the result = 1.9 Angstrom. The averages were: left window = 9.05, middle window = 7.98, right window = 9.23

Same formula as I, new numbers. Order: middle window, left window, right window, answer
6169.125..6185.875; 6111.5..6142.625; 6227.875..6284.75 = -0.01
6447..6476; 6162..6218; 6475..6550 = -0.03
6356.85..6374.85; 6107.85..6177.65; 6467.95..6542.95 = 0.09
